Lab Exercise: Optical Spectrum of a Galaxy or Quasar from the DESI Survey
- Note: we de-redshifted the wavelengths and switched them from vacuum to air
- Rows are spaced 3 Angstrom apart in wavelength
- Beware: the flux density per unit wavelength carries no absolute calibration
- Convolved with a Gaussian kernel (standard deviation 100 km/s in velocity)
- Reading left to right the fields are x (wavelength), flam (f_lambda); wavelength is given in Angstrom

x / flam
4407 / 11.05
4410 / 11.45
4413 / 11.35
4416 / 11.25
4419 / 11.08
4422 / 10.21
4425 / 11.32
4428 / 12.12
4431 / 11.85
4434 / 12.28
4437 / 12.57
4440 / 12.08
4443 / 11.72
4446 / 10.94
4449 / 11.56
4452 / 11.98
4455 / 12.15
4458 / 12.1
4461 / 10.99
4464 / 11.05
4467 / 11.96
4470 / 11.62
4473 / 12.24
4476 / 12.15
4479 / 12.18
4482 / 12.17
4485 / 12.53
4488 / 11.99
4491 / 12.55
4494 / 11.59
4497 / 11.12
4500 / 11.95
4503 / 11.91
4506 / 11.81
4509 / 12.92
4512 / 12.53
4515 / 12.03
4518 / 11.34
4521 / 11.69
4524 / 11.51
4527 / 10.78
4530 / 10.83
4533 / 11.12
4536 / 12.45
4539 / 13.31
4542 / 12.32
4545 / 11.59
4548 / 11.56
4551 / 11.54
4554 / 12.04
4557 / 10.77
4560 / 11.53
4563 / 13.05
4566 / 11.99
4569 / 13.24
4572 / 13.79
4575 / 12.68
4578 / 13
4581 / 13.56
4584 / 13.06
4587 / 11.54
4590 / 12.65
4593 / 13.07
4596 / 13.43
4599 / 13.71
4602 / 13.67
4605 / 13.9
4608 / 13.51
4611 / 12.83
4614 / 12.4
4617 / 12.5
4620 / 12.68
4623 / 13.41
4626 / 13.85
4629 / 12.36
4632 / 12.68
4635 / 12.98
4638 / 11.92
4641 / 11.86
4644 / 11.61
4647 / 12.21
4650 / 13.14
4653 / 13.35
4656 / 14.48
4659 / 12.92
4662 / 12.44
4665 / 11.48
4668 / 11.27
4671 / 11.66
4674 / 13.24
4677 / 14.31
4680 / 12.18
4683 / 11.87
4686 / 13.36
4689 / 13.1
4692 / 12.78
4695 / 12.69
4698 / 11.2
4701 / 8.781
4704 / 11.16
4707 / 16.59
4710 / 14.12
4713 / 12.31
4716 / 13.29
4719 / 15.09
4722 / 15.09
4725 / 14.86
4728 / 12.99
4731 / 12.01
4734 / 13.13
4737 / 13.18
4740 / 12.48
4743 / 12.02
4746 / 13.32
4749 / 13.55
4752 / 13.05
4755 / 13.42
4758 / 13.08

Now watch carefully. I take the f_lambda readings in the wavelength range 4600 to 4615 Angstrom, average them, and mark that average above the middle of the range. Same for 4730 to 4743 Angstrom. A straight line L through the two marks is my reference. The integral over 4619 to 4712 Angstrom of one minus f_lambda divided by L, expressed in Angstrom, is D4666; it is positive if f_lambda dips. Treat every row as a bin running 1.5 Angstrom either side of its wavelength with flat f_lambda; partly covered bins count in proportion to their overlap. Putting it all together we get 2.7 Angstrom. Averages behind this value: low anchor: 13.3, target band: 12.6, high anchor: 12.6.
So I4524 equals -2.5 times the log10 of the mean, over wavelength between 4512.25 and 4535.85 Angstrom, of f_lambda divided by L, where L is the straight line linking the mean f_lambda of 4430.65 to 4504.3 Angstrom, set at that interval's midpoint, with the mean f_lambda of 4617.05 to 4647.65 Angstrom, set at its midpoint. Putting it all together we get 0.06 mag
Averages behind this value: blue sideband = 11.9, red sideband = 12.6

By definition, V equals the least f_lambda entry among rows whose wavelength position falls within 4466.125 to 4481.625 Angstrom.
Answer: 11.62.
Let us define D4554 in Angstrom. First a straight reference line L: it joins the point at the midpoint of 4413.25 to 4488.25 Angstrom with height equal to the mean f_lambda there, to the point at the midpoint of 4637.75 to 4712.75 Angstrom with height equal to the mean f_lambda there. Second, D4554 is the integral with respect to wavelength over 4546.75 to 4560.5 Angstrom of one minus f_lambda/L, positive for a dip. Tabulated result 0.7 Angstrom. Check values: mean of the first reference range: 11.8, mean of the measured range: 11.5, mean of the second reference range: 12.6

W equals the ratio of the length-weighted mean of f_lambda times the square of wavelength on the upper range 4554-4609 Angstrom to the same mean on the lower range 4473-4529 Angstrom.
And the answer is 1.12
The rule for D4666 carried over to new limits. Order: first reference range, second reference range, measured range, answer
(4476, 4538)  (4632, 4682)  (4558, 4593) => -1.5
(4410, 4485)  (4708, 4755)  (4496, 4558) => 2.1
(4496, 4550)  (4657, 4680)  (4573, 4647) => -3.9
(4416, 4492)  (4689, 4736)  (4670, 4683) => 0.1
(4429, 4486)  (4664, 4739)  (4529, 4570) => 1.1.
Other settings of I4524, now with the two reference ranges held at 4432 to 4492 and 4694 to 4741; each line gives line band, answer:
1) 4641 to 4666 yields 0.01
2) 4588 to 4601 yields -0.05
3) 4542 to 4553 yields 0.06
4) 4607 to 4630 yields -0.03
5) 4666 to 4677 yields 0.05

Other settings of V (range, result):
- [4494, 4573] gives 10.77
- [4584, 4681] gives 11.27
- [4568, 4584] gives 12.68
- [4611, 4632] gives 12.36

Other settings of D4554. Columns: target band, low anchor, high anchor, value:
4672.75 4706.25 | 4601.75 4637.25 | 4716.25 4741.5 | 2.62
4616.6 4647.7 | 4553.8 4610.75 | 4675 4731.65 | 0.93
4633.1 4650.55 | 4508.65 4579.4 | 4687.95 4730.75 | 0.59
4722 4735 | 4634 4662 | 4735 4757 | -0.52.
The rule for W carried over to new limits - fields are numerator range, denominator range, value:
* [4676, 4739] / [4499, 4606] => 1.13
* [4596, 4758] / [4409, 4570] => 1.19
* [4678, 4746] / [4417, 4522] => 1.22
